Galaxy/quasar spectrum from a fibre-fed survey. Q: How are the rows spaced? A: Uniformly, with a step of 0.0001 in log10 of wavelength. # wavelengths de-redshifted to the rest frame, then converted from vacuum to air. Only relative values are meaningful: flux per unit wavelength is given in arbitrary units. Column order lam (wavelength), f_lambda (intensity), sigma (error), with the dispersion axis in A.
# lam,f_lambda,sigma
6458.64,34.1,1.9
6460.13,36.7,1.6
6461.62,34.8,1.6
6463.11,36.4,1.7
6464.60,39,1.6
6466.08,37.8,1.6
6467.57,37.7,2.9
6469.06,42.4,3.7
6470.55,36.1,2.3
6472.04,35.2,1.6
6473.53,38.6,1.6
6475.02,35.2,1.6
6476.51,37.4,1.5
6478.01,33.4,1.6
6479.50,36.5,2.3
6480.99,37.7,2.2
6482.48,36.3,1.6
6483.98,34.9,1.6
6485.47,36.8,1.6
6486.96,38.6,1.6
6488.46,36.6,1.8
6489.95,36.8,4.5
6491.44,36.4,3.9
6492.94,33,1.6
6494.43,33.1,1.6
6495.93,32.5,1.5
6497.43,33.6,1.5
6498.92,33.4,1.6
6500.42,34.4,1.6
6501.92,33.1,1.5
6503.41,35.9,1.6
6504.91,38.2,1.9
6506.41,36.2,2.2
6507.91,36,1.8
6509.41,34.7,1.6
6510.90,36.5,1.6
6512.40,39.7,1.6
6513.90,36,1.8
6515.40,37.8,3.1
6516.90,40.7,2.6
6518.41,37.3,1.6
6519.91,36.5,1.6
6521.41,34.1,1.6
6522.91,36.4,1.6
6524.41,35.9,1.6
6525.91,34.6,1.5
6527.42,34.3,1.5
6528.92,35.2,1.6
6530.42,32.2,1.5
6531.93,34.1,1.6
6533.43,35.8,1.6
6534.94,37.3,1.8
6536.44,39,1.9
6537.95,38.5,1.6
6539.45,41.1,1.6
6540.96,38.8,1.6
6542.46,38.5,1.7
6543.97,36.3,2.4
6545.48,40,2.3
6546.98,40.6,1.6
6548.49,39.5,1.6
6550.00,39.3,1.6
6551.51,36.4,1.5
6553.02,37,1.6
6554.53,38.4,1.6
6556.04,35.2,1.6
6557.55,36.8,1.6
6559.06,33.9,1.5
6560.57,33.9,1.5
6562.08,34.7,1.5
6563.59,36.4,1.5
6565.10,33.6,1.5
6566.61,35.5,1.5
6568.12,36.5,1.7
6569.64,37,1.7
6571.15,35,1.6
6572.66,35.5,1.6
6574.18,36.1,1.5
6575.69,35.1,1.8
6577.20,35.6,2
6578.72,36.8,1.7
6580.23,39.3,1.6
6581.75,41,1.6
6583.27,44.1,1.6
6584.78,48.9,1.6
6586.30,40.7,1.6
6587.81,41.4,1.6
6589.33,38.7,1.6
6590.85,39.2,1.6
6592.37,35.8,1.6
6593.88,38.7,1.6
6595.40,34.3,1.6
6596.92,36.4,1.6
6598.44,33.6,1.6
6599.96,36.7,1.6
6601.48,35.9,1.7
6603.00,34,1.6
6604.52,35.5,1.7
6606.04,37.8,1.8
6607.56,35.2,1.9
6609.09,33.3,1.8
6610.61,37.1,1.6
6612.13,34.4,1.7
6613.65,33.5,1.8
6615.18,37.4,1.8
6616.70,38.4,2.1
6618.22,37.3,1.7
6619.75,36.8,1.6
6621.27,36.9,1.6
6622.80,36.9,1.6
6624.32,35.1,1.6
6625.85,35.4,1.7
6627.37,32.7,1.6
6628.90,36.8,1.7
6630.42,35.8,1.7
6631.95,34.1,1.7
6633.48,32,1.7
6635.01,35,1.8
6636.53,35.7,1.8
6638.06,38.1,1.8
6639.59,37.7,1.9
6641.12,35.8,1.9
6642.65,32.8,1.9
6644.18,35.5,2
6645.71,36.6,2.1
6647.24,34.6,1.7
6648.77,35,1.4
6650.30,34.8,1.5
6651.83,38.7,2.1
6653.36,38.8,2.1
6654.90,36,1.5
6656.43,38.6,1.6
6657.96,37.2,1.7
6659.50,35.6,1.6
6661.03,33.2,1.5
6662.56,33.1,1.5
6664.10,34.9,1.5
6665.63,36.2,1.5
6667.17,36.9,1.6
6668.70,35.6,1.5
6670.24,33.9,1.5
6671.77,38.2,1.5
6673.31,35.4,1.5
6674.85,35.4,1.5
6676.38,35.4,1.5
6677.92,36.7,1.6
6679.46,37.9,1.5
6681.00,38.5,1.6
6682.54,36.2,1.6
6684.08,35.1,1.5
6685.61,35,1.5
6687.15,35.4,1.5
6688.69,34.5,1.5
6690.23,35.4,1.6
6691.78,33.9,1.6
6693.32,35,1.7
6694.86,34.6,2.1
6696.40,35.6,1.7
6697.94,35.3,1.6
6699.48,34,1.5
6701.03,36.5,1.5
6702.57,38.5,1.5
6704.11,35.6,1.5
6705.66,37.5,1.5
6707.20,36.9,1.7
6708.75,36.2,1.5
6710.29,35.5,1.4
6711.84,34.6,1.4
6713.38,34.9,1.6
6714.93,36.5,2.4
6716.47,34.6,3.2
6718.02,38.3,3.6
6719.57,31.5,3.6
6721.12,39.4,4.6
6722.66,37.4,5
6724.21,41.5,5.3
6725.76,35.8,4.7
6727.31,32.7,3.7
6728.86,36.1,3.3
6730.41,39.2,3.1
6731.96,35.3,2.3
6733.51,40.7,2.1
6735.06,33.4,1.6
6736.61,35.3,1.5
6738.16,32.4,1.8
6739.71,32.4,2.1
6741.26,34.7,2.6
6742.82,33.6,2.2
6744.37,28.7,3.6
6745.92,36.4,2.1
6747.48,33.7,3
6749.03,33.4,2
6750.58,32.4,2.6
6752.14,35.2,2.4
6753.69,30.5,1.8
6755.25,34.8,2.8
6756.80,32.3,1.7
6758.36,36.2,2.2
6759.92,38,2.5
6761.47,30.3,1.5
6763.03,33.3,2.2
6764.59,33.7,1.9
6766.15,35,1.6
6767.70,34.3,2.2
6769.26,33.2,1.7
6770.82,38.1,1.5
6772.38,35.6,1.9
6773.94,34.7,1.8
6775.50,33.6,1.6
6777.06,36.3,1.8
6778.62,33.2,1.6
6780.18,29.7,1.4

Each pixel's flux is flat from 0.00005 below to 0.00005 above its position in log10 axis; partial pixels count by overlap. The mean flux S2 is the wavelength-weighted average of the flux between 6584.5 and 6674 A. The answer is 36.2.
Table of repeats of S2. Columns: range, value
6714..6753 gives 35.2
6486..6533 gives 35.6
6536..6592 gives 37.9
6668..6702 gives 35.6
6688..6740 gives 35.8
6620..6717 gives 35.7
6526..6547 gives 37.1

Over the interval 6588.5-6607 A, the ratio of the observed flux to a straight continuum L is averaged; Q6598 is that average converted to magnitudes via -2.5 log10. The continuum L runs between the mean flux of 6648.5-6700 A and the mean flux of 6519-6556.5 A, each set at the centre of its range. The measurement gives 0.00 mag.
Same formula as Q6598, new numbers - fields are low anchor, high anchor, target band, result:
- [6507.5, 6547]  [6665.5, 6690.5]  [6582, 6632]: -0.017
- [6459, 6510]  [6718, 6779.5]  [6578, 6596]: -0.128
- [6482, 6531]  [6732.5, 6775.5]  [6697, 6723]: -0.050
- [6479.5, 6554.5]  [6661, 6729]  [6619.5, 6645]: 0.019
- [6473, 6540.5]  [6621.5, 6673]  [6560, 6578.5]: 0.013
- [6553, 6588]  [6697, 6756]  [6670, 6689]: -0.004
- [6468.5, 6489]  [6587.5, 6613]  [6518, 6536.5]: 0.034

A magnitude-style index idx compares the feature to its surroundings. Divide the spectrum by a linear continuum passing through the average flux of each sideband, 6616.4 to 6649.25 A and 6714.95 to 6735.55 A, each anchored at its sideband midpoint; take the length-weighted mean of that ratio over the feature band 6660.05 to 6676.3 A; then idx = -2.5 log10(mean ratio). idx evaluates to 0.02 mag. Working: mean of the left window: 35.7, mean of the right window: 36.6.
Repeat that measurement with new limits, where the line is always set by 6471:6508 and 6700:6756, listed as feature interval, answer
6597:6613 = 0.00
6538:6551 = -0.11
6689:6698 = 0.01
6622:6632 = 0.00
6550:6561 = -0.02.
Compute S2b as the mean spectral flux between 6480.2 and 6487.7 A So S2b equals 36.9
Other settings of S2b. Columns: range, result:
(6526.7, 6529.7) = 34.8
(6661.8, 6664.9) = 34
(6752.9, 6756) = 32.6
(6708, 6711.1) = 35.8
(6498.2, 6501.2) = 33.8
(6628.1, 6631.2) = 36.2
